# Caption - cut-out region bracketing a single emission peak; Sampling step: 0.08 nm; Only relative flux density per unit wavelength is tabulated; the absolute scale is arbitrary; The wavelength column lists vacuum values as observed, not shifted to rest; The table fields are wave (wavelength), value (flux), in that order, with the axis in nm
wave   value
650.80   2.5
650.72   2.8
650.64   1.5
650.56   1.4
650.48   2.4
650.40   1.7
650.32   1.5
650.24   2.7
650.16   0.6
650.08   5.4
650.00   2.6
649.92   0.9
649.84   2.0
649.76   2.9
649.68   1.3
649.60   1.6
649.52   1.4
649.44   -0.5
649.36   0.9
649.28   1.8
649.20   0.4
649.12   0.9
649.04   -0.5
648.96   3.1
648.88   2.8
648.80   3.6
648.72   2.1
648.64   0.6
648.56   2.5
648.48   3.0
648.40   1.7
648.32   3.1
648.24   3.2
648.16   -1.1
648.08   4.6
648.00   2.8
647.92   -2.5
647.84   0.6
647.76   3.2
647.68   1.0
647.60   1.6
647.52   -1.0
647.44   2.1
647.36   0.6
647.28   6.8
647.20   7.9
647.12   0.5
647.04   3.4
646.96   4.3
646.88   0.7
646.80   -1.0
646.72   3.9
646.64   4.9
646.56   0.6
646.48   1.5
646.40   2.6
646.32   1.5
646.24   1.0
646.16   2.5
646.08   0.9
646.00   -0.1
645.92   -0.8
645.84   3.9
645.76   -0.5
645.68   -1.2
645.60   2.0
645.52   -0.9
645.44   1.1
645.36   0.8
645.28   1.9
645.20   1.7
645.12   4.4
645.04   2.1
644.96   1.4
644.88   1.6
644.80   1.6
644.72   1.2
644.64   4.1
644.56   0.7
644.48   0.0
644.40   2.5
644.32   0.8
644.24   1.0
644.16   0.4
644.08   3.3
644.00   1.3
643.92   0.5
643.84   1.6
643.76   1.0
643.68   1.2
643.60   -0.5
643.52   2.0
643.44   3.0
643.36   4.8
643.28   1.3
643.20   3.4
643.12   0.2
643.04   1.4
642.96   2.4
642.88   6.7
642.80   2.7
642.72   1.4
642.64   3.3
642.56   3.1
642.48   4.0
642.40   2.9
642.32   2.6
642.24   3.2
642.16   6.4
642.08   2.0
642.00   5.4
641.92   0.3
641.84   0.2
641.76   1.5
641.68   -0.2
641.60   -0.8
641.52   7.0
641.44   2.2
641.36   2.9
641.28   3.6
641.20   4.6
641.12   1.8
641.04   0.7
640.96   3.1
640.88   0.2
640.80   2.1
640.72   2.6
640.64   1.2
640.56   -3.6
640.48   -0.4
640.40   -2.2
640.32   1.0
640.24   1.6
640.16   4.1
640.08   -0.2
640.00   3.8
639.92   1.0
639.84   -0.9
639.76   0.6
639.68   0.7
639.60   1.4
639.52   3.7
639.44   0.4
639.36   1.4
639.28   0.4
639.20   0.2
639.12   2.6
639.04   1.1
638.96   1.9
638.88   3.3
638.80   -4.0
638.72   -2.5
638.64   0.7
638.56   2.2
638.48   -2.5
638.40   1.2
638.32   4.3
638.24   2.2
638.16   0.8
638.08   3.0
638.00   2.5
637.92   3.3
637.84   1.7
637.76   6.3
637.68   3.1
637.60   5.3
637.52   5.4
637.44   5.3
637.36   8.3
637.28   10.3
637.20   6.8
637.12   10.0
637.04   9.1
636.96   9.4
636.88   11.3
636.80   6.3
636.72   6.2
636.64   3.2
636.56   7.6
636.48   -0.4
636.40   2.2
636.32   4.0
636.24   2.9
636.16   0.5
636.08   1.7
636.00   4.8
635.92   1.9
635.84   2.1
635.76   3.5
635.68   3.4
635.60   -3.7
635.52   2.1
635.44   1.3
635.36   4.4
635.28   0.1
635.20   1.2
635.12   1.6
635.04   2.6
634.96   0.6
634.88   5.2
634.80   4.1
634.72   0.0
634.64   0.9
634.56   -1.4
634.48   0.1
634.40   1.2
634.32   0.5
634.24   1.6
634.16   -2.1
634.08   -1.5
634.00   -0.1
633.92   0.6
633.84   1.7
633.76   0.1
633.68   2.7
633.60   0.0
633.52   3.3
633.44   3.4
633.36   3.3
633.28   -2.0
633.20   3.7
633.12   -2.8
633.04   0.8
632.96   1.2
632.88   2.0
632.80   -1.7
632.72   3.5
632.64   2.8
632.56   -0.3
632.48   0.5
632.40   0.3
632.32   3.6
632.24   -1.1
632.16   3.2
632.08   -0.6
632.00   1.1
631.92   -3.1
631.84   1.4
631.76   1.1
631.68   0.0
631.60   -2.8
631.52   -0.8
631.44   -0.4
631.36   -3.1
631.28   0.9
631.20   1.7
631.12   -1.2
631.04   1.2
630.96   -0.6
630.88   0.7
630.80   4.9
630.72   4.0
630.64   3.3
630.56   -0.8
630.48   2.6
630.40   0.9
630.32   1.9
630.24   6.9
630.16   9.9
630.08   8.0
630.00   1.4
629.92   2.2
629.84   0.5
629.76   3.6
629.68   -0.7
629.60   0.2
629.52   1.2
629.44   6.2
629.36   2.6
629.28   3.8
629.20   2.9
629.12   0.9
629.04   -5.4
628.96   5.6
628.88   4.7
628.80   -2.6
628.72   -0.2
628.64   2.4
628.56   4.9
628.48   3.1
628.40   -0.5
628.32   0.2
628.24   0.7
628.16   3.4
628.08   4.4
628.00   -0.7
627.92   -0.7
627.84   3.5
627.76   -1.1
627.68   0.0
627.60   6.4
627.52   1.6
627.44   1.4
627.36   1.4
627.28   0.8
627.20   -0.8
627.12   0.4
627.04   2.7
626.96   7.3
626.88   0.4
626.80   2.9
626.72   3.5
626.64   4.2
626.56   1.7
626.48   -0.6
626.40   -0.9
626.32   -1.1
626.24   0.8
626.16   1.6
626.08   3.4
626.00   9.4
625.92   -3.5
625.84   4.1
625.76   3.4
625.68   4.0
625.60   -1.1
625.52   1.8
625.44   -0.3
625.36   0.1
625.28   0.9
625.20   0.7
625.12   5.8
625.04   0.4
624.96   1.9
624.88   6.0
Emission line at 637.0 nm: [O II]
